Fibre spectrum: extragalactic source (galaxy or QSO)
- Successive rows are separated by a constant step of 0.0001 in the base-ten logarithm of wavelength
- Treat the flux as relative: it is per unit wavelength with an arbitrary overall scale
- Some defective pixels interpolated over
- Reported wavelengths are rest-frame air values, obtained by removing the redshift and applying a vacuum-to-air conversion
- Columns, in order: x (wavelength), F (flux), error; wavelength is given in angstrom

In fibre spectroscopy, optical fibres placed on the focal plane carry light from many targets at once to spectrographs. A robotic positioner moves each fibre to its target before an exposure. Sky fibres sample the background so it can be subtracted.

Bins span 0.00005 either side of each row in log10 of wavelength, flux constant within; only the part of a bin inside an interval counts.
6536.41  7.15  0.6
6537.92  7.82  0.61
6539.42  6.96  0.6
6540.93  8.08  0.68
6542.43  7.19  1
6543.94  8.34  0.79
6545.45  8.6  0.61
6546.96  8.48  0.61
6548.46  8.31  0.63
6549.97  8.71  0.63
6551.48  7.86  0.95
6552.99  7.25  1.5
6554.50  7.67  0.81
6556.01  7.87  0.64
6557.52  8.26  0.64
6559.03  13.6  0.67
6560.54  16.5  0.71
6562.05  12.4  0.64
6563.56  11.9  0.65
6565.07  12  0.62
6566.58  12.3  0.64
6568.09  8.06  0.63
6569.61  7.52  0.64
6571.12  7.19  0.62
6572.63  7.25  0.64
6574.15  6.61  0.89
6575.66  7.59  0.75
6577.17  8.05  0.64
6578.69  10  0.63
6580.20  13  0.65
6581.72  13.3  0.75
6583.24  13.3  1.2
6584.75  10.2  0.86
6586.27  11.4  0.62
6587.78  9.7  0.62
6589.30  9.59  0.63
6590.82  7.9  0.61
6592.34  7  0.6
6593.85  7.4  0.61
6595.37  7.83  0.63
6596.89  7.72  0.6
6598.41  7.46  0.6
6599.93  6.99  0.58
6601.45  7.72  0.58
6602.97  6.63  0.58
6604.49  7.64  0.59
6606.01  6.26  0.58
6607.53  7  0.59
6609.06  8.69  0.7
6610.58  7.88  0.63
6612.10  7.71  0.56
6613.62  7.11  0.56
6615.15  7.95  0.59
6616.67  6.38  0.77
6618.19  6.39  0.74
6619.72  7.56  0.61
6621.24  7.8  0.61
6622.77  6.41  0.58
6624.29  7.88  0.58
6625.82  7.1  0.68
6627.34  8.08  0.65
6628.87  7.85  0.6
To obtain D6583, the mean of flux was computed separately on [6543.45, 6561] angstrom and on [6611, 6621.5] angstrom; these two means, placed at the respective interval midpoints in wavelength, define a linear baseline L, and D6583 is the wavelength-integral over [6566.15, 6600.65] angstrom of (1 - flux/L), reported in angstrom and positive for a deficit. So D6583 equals -3.1 angstrom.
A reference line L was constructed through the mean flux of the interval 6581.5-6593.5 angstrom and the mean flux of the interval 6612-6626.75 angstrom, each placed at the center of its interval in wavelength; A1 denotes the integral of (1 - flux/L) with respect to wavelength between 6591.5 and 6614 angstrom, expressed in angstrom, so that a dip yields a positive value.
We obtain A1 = 3.25 angstrom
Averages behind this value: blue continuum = 10.1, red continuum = 7.22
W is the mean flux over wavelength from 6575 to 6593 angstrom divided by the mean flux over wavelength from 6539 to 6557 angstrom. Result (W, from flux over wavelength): 1.27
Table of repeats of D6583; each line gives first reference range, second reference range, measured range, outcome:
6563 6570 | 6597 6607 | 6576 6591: -3.0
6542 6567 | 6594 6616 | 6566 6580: 0.8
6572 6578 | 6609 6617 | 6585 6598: -1.9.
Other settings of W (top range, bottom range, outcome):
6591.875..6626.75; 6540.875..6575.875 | 0.80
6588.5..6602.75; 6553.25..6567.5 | 0.69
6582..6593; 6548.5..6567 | 0.96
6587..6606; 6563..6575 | 0.86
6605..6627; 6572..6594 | 0.77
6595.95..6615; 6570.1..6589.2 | 0.76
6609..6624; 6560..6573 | 0.69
